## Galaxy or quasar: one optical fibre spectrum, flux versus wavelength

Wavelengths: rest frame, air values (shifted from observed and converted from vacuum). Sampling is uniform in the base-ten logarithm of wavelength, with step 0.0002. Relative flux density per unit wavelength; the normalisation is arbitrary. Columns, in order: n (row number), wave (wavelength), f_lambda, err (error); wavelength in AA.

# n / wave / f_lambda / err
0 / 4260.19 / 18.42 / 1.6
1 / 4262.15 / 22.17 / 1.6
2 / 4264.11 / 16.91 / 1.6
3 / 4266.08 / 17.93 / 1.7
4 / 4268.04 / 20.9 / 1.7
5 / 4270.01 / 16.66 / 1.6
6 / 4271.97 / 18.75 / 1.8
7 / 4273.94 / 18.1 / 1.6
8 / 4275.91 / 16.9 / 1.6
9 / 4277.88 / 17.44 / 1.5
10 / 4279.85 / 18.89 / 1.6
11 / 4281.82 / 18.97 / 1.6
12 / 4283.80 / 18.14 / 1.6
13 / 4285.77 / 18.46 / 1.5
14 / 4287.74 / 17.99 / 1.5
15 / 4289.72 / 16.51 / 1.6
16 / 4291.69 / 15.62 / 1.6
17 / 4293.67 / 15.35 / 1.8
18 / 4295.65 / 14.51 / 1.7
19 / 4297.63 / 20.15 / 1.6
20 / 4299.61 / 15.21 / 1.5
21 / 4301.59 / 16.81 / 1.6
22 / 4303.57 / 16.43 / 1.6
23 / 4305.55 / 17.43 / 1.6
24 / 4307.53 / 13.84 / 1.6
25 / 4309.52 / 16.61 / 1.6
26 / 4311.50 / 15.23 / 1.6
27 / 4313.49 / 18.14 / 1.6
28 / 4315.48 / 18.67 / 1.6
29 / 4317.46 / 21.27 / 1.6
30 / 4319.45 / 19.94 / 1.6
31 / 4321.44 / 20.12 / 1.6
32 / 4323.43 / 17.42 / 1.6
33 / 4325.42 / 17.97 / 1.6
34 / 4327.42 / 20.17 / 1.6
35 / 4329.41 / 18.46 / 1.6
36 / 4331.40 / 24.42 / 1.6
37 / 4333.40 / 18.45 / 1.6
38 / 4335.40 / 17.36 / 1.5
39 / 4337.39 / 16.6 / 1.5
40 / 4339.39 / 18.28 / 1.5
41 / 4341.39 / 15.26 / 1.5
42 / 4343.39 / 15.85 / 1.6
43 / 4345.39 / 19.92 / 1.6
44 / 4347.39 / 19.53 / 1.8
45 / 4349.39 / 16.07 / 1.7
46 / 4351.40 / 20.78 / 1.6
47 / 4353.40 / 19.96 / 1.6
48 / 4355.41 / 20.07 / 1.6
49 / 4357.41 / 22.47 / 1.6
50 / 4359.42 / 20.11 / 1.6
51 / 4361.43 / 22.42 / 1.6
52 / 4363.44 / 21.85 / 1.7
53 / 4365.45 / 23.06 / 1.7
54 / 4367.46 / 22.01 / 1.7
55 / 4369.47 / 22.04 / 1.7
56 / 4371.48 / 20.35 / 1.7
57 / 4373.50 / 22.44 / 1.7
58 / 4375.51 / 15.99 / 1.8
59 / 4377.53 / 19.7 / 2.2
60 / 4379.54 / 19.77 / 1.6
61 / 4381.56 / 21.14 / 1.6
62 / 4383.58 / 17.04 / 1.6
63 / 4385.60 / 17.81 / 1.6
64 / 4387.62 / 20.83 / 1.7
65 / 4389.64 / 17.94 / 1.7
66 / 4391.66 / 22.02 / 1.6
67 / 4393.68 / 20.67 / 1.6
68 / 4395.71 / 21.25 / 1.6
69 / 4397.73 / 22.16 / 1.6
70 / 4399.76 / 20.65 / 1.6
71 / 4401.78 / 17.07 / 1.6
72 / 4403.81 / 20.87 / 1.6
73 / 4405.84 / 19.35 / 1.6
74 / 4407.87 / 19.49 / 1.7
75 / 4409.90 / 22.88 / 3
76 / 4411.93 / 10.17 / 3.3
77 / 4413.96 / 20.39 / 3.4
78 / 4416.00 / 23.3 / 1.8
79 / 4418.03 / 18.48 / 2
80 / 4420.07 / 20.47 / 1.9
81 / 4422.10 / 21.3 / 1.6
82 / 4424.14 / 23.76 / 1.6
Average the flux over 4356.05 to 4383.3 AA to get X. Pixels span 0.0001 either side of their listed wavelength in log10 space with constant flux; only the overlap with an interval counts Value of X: 20.9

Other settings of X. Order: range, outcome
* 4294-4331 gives 17.8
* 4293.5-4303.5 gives 16.5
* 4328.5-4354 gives 18.5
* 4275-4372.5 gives 18.6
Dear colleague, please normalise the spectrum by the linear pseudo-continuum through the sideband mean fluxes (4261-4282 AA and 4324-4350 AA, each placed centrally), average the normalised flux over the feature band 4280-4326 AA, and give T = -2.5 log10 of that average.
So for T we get 0.06 mag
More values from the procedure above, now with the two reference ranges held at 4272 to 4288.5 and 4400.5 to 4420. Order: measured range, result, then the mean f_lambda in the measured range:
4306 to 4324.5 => 0.03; 17.9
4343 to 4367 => -0.09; 20.3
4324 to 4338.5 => -0.03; 19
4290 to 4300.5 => 0.13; 16.2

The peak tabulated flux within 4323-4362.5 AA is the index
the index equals 24.42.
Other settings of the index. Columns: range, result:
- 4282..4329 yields 21.27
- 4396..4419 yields 23.3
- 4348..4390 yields 23.06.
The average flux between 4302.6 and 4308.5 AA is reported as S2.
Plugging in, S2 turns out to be 15.9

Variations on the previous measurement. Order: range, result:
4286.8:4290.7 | 17.2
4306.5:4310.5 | 15.2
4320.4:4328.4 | 18.9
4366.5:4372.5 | 21.5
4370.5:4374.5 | 21.4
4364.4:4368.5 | 22.5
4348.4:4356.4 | 19.2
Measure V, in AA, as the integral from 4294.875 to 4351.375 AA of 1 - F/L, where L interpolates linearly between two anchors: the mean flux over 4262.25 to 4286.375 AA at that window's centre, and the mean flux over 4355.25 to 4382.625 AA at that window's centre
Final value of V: 5.1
